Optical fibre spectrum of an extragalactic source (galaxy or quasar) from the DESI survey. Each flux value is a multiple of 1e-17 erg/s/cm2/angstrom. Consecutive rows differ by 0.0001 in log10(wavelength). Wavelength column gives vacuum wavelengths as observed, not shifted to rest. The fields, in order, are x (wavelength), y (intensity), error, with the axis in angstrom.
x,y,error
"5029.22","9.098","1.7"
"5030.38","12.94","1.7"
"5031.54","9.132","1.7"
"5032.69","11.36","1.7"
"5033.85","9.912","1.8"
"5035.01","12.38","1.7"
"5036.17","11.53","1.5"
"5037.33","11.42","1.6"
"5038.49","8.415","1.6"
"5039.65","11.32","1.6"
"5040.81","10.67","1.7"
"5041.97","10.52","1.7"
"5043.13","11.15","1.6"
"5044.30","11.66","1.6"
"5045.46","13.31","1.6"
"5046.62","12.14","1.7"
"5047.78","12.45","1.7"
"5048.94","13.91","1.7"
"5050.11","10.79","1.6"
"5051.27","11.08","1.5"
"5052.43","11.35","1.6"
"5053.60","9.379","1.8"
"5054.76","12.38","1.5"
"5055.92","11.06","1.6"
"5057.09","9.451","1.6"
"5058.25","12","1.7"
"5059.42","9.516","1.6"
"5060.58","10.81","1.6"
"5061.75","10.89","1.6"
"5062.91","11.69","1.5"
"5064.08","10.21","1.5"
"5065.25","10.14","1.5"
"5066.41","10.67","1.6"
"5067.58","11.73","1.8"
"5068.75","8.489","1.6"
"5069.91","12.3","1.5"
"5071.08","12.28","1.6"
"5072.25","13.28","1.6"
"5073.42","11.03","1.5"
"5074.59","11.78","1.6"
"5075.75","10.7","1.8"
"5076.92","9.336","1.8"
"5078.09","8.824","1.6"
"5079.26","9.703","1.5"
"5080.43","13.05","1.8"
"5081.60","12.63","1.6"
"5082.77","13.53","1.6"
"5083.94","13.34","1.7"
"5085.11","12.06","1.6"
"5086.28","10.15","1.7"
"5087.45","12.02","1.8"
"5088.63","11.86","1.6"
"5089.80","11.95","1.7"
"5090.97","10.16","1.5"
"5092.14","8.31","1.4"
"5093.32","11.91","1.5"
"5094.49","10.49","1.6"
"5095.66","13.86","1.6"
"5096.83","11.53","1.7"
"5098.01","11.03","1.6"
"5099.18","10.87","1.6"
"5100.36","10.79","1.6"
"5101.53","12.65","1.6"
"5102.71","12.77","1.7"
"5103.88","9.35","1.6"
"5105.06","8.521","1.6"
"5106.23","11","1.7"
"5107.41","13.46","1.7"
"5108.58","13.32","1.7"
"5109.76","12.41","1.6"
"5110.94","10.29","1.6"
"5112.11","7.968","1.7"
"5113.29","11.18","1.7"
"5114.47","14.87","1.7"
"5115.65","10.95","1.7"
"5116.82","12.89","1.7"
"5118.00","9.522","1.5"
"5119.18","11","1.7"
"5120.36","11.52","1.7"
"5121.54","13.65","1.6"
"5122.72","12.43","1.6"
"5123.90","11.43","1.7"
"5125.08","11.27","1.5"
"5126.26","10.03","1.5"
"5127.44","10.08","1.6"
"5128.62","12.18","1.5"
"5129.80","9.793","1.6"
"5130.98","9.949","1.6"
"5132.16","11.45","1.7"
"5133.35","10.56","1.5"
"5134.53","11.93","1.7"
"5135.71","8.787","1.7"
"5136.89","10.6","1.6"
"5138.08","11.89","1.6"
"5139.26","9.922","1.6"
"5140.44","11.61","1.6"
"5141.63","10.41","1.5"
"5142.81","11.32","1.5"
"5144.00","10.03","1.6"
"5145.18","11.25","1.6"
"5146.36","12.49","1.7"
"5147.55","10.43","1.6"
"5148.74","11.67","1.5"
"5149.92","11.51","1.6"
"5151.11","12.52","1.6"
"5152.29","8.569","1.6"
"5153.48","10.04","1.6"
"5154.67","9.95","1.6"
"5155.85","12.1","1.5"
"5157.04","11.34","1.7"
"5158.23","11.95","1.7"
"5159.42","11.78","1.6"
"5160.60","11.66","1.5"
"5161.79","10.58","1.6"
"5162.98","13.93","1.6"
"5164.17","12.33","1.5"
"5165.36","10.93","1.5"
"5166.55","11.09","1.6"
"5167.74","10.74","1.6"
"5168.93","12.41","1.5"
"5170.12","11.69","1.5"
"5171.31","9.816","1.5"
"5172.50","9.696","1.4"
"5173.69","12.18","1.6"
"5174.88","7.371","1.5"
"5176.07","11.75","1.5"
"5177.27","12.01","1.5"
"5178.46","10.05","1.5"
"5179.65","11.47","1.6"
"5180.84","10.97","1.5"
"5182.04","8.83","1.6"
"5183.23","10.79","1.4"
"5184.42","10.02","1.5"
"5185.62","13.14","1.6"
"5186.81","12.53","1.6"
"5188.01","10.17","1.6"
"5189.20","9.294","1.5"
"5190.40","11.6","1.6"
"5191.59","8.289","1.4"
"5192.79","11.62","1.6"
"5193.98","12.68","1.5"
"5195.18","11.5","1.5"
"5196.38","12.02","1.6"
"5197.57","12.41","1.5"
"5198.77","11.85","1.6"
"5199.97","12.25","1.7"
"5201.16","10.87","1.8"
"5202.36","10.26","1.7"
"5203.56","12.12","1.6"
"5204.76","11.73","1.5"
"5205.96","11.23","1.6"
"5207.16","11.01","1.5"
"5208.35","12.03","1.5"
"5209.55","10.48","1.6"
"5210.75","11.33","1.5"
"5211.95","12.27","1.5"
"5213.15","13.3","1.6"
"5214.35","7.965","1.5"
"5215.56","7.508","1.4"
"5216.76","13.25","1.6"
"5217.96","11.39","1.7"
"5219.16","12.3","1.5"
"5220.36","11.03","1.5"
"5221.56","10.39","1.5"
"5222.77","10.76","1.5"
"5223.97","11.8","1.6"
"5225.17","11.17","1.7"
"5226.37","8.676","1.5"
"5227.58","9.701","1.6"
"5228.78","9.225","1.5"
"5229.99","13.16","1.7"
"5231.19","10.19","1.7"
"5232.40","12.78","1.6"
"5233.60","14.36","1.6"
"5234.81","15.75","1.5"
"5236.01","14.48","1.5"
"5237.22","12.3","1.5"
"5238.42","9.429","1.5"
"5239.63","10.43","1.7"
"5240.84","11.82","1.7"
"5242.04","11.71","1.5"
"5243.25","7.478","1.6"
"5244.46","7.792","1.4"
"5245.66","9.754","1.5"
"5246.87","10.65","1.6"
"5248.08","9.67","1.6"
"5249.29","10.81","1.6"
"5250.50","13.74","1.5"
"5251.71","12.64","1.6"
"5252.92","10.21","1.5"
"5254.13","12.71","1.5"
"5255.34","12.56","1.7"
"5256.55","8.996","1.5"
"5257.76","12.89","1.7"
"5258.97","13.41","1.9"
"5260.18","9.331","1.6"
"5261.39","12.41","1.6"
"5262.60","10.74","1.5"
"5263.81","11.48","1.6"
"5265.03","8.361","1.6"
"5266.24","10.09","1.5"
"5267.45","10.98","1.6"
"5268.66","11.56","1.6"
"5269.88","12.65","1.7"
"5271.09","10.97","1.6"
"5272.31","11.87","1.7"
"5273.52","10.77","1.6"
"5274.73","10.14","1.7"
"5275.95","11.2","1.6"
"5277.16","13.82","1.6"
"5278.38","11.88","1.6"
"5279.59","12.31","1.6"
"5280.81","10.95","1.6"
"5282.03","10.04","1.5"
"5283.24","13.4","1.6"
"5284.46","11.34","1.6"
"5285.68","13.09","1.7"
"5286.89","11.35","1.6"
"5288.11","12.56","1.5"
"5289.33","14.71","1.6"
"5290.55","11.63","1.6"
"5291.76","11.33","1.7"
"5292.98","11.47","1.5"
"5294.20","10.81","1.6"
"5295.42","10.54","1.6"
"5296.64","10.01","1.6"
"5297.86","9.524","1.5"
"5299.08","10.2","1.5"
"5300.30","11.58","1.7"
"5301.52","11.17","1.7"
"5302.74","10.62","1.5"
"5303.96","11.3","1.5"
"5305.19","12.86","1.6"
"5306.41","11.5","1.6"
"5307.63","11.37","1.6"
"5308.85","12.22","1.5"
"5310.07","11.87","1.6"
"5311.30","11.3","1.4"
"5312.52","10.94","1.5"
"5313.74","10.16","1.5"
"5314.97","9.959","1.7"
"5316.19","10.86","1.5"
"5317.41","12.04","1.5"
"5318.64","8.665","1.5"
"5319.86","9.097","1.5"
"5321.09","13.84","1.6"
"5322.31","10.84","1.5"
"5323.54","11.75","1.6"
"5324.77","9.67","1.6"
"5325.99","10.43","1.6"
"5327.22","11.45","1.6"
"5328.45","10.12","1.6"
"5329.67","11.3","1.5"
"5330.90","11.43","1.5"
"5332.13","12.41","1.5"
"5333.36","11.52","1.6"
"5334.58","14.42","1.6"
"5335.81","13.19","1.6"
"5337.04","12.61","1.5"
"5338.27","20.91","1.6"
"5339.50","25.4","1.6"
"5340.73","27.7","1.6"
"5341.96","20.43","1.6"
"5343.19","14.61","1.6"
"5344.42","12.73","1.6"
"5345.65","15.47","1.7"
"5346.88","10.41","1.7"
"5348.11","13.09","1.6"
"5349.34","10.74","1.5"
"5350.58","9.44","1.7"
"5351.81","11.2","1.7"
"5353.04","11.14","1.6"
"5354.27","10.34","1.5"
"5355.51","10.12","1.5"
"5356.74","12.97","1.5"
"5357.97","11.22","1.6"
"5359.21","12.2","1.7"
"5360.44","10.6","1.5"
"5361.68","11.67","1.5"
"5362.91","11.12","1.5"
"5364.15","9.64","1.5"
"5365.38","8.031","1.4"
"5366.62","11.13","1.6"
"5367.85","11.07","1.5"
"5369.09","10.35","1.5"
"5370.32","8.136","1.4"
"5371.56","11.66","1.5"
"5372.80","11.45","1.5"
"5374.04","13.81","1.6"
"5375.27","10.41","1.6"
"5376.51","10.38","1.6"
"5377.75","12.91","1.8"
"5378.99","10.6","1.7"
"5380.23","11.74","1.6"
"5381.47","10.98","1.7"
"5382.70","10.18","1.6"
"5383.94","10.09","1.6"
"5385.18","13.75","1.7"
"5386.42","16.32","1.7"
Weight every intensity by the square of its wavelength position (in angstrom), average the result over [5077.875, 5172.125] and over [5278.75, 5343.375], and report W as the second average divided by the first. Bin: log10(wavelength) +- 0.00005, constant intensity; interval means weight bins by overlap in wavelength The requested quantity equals 1.18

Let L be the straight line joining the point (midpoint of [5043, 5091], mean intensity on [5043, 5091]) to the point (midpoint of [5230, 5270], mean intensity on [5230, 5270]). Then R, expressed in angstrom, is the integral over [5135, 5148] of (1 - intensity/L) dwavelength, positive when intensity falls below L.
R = 0.6 angstrom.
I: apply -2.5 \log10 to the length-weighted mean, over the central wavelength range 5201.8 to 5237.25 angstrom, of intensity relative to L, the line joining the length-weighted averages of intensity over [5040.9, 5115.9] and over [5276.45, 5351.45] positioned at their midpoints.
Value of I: 0.05 mag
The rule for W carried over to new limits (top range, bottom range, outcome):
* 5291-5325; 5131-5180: 1.05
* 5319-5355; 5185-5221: 1.24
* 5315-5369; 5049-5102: 1.23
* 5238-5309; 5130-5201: 1.06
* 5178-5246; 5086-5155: 1.04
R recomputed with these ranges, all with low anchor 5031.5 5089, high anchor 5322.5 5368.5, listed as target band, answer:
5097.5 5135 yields 0.8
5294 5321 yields 3.6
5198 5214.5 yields 0.8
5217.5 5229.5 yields 1.4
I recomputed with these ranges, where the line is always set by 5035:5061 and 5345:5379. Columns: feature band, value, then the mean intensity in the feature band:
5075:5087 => -0.01 mag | 11.4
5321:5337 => -0.05 mag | 11.7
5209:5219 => 0.02 mag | 11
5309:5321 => 0.04 mag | 10.7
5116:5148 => 0.01 mag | 11.1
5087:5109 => -0.01 mag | 11.3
